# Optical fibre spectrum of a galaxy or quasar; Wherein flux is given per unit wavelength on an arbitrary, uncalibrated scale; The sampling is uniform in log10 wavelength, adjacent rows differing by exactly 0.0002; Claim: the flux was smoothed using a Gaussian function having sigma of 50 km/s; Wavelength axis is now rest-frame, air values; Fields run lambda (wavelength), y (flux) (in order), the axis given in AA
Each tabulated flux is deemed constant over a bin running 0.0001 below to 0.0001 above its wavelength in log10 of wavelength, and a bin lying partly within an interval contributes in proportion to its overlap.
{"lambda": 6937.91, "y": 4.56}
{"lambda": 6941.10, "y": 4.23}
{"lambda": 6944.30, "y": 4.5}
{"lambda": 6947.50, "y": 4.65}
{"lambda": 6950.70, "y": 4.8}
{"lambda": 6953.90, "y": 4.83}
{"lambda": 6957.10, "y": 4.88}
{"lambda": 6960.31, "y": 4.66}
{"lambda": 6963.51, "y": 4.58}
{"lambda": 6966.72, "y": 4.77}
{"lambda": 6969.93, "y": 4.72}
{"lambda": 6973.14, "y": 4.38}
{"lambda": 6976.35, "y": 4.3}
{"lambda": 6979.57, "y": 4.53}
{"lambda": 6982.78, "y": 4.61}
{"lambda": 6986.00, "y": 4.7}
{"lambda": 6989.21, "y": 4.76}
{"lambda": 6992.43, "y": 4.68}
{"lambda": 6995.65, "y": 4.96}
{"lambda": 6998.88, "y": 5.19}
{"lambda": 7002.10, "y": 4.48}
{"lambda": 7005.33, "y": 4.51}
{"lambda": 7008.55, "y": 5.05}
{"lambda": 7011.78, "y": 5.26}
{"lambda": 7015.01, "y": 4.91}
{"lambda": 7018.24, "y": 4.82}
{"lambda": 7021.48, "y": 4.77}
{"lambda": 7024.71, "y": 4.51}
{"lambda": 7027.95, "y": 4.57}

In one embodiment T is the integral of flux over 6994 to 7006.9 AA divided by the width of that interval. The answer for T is 4.78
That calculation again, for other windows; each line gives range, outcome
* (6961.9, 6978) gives 4.55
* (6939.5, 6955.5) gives 4.6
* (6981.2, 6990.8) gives 4.69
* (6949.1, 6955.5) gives 4.82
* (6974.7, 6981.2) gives 4.42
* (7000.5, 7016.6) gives 4.84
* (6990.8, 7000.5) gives 4.94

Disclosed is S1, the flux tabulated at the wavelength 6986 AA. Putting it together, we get 4.7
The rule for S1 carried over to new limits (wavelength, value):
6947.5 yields 4.65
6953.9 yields 4.83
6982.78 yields 4.61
